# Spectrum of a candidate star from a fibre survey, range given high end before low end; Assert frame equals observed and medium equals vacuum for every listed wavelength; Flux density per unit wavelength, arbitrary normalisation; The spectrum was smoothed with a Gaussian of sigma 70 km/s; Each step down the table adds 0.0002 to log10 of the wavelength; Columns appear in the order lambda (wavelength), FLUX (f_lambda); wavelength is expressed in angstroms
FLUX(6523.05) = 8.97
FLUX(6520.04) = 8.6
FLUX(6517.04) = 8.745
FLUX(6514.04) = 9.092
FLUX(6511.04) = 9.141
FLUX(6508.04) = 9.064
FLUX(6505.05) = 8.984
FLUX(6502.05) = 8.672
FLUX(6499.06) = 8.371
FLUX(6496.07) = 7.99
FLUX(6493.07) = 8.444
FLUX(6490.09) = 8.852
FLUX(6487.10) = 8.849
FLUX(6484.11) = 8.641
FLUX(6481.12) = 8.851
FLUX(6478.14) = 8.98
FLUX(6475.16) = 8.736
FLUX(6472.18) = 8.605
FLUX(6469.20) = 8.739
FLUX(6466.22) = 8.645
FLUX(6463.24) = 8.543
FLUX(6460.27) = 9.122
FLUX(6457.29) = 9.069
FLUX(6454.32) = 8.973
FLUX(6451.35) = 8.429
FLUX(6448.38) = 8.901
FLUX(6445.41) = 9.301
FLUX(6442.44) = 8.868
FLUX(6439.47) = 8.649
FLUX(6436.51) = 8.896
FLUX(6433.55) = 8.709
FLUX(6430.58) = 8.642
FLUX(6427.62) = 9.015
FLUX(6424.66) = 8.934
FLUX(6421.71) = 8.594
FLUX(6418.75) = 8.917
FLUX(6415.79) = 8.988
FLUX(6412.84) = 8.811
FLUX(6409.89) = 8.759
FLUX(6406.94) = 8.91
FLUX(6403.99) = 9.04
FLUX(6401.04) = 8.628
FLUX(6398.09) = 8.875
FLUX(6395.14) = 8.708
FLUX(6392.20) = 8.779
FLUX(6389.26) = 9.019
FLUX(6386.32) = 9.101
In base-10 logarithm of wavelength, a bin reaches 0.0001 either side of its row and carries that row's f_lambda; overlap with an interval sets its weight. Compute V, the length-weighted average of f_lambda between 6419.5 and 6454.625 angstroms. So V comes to 8.82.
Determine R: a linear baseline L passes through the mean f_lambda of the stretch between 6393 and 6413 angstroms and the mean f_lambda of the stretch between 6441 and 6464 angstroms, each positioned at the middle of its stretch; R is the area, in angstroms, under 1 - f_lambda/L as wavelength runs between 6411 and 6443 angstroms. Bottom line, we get 0.16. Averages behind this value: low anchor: 8.82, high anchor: 8.91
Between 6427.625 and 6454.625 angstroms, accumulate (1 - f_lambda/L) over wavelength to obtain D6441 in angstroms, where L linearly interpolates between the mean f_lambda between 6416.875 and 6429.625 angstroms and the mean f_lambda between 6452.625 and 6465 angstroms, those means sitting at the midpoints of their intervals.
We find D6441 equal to 0.19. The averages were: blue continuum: 8.86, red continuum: 8.91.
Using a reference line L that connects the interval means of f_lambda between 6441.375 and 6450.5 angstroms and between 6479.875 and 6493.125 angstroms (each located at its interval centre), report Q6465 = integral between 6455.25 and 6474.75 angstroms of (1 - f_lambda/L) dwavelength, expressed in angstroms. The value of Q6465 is 0.2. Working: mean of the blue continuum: 8.99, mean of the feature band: 8.79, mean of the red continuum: 8.76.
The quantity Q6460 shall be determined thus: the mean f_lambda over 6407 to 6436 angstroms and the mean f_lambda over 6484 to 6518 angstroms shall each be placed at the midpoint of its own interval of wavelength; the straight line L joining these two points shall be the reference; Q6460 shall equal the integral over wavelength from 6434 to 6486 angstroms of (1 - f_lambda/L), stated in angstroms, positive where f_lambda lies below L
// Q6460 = -0.2 angstroms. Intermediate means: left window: 8.83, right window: 8.74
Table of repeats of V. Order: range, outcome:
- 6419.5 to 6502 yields 8.75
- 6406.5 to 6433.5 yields 8.83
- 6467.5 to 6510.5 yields 8.71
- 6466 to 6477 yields 8.7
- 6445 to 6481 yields 8.83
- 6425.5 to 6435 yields 8.79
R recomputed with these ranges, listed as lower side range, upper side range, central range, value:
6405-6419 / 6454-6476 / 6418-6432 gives 0.1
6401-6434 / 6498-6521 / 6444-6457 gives -0.1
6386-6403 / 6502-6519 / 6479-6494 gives 0.3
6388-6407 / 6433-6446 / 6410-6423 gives 0.0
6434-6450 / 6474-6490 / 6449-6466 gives 0.1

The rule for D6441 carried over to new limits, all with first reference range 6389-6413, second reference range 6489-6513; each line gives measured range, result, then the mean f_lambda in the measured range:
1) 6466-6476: 0.1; 8.68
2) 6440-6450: -0.2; 8.97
